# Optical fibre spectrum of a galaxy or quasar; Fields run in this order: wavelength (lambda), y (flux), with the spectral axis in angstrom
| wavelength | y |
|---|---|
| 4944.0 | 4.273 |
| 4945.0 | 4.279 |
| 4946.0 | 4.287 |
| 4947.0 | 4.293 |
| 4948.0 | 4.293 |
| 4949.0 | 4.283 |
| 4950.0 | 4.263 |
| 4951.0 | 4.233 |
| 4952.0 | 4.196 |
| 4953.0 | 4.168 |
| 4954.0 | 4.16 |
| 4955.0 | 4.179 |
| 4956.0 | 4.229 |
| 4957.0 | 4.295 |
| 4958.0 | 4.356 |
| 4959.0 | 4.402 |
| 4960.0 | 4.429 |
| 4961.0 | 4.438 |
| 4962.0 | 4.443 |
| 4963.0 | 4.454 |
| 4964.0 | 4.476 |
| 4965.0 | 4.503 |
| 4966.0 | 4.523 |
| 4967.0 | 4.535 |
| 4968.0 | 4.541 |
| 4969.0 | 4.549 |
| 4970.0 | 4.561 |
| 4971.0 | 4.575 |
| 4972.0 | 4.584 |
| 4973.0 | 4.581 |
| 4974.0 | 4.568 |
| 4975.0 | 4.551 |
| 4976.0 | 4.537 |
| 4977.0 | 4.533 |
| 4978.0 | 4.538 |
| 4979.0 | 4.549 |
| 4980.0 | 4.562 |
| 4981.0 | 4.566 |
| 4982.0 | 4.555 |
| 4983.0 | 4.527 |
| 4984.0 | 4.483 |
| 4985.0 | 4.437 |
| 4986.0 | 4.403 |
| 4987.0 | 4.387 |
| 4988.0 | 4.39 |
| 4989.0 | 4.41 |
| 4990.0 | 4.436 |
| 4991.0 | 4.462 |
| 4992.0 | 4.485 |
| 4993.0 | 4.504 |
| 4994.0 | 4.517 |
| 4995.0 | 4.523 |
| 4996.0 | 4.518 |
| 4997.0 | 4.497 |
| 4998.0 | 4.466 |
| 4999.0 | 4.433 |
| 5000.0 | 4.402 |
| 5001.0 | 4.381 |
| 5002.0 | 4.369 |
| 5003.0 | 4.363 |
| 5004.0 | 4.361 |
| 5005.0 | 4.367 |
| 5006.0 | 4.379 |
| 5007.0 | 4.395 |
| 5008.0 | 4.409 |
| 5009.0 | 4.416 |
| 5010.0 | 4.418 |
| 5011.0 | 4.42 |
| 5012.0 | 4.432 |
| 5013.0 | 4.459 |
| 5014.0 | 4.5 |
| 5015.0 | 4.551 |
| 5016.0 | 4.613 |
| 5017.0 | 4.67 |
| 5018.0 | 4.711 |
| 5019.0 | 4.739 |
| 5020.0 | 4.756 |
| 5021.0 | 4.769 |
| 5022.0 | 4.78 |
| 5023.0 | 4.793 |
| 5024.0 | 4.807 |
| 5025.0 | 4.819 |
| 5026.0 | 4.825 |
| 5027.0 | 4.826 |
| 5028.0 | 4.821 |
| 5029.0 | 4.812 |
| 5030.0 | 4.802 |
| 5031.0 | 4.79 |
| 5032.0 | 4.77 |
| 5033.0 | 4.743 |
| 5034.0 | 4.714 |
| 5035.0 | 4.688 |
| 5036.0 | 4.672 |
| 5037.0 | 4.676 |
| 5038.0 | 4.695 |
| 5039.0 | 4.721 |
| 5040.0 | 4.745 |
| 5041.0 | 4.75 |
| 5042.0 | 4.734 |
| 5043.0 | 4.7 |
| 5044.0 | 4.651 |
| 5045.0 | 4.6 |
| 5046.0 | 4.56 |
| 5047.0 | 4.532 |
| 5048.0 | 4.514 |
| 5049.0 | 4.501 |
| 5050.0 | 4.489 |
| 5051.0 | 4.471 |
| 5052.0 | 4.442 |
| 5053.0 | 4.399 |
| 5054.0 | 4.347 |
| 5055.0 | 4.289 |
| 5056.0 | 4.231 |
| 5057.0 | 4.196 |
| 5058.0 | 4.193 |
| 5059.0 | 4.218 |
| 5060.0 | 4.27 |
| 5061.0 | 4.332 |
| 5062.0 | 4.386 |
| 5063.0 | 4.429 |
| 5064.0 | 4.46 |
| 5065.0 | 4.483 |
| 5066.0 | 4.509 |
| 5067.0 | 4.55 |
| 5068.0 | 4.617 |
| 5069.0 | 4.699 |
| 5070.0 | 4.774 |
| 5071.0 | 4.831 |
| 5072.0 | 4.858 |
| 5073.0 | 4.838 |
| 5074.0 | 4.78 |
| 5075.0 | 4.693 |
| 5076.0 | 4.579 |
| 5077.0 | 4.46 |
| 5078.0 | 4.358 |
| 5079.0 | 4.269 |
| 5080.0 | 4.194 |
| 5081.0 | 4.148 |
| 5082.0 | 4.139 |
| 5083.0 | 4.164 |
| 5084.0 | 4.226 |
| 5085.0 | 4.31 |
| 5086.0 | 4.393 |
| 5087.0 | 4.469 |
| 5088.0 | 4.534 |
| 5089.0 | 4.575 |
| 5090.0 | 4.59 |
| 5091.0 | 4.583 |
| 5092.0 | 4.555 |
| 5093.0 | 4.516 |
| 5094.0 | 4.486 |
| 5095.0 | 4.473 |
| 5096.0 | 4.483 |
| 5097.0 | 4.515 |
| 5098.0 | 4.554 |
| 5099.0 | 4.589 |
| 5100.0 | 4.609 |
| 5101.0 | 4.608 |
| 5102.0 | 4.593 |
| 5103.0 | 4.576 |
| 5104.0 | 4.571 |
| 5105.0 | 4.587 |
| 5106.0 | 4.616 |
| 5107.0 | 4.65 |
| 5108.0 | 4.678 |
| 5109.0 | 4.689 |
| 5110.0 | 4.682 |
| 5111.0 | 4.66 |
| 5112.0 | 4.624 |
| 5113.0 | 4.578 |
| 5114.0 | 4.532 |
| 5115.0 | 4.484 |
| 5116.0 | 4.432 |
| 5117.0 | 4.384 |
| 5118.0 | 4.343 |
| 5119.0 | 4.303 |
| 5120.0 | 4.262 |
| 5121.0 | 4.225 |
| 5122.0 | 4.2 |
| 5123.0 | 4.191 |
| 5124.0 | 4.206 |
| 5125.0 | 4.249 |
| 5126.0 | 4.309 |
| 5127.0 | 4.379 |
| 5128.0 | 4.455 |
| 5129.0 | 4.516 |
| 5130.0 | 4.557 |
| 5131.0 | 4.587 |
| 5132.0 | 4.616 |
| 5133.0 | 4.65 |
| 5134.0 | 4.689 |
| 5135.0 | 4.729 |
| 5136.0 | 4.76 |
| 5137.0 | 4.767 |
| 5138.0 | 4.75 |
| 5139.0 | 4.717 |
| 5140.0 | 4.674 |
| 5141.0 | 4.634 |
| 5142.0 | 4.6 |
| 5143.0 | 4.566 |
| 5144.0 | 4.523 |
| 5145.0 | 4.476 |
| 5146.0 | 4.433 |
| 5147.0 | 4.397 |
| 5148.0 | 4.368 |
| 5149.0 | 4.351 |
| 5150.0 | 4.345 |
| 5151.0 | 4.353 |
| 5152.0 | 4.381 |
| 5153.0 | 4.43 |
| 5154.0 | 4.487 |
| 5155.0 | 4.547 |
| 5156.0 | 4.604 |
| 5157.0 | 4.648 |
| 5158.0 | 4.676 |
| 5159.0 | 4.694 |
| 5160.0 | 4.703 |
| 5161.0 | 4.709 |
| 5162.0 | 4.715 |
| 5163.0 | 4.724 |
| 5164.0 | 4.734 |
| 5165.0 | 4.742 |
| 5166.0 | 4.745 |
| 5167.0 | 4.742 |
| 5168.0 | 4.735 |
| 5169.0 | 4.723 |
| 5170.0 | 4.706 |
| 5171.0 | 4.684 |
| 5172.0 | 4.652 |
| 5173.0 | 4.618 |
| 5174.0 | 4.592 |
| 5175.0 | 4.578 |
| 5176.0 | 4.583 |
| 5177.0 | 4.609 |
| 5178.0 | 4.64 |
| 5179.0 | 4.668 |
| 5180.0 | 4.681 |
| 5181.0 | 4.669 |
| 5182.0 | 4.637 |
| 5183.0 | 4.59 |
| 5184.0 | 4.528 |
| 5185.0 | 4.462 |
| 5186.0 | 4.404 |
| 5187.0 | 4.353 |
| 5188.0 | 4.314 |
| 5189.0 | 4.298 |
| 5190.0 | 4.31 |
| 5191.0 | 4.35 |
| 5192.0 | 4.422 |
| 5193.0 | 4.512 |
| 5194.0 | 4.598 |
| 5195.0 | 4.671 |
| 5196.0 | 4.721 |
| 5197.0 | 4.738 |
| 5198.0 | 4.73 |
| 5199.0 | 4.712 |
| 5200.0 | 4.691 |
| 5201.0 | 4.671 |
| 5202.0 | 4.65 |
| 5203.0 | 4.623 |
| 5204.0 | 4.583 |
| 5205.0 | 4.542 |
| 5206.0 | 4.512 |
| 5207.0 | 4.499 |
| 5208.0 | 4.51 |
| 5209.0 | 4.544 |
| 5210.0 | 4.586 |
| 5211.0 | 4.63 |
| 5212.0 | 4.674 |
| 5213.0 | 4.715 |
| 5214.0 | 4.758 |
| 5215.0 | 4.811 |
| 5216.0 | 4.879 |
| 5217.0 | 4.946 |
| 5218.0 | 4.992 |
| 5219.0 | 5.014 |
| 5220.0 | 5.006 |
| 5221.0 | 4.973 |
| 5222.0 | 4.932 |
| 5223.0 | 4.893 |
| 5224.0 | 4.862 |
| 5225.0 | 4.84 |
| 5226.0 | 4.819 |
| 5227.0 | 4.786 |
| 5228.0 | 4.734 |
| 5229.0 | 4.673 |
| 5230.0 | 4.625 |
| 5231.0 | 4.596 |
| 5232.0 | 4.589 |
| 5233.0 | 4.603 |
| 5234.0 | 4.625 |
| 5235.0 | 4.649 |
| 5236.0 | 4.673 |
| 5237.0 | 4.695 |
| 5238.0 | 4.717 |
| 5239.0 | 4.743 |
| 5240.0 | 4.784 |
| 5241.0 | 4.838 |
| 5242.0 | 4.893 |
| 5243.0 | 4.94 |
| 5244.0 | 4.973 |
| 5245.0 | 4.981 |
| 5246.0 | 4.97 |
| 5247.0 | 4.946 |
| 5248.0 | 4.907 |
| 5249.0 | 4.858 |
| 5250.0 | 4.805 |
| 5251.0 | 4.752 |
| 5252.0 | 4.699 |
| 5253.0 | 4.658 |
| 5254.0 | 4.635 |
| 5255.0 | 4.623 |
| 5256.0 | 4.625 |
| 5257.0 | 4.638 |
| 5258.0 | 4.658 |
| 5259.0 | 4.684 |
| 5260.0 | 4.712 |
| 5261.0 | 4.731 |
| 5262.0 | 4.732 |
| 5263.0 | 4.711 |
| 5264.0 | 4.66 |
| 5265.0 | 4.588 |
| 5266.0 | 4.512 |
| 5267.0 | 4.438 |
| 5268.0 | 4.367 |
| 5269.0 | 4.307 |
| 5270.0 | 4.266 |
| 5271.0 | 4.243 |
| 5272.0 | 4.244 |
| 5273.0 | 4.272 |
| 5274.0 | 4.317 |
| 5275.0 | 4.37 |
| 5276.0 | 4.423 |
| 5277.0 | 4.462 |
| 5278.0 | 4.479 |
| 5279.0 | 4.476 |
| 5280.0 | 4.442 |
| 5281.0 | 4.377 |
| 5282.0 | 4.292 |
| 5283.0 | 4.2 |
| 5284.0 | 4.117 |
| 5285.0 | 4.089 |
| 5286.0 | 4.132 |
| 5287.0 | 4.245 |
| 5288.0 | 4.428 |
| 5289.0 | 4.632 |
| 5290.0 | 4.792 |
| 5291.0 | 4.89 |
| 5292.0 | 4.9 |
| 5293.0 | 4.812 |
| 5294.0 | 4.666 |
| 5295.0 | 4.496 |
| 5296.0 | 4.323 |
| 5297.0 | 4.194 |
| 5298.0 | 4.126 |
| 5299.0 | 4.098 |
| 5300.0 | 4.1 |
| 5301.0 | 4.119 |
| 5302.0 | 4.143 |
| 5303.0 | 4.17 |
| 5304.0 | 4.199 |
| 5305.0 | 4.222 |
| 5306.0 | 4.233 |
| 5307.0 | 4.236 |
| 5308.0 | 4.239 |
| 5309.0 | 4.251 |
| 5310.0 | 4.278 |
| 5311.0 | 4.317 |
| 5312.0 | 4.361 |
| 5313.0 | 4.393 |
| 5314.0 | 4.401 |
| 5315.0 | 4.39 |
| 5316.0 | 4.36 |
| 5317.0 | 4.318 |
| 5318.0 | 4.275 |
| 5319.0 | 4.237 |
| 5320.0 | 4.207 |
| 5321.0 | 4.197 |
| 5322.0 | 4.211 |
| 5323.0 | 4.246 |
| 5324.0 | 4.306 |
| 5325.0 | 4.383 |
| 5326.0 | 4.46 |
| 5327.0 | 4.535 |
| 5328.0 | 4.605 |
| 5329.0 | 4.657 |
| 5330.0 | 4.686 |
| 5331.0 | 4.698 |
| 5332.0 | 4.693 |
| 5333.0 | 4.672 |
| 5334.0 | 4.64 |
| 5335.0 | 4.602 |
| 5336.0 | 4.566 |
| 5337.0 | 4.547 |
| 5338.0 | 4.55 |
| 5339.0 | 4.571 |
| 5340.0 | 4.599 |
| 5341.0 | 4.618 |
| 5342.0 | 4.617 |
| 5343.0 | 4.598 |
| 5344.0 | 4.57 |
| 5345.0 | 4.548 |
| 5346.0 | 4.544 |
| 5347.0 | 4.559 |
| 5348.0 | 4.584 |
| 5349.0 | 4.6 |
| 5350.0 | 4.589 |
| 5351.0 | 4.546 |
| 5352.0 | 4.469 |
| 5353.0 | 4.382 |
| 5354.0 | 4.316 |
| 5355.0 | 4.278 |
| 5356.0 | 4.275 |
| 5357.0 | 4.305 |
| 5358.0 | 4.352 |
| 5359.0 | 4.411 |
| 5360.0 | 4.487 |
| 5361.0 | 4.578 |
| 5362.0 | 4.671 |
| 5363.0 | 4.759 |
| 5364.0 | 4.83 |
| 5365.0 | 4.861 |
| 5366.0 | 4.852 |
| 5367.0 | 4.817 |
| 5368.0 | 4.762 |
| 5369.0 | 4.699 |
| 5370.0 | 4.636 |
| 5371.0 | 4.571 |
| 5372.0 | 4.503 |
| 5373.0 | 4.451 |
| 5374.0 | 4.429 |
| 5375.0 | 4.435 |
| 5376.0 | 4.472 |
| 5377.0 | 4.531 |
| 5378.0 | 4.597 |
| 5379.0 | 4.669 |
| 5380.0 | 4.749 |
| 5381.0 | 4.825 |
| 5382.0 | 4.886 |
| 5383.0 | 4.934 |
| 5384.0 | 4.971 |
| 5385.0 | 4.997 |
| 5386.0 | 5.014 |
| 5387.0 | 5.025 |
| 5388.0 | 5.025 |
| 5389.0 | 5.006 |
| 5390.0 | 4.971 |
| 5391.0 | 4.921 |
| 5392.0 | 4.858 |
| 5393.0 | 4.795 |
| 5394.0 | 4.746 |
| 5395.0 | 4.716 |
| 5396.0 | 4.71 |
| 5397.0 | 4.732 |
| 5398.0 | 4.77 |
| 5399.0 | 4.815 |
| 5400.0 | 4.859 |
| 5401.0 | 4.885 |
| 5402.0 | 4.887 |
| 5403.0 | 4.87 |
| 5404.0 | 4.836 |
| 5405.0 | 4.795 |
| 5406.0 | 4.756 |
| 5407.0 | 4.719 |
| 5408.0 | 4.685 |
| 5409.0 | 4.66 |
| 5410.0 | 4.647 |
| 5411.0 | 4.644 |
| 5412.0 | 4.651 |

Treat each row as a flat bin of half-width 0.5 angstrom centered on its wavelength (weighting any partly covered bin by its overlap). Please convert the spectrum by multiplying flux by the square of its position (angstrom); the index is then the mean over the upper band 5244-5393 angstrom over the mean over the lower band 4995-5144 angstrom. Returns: 1.10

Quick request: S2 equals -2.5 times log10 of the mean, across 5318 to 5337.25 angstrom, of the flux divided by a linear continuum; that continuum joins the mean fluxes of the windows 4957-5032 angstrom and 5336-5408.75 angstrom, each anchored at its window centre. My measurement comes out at 0.04 mag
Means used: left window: 4.54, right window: 4.68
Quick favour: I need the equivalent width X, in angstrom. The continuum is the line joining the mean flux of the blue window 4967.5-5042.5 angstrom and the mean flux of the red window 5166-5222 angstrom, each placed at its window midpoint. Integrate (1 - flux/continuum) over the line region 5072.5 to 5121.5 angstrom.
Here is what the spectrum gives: 1.21 angstrom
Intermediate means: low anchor 4.57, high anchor 4.64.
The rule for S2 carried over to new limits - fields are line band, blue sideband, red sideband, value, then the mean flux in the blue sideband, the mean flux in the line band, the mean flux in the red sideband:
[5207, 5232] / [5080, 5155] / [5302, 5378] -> -0.07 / 4.49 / 4.77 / 4.48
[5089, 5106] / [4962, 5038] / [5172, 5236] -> 0.01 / 4.56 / 4.56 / 4.65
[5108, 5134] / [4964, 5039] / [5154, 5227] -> 0.04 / 4.56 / 4.45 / 4.66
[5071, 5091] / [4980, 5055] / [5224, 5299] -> 0.03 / 4.57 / 4.46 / 4.59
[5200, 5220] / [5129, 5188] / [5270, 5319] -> -0.05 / 4.6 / 4.7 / 4.34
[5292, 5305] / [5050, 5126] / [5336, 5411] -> 0.08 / 4.47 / 4.31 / 4.68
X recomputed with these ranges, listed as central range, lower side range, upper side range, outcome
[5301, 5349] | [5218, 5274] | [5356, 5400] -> 2.9 angstrom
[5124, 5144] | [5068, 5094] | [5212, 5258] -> 0.1 angstrom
